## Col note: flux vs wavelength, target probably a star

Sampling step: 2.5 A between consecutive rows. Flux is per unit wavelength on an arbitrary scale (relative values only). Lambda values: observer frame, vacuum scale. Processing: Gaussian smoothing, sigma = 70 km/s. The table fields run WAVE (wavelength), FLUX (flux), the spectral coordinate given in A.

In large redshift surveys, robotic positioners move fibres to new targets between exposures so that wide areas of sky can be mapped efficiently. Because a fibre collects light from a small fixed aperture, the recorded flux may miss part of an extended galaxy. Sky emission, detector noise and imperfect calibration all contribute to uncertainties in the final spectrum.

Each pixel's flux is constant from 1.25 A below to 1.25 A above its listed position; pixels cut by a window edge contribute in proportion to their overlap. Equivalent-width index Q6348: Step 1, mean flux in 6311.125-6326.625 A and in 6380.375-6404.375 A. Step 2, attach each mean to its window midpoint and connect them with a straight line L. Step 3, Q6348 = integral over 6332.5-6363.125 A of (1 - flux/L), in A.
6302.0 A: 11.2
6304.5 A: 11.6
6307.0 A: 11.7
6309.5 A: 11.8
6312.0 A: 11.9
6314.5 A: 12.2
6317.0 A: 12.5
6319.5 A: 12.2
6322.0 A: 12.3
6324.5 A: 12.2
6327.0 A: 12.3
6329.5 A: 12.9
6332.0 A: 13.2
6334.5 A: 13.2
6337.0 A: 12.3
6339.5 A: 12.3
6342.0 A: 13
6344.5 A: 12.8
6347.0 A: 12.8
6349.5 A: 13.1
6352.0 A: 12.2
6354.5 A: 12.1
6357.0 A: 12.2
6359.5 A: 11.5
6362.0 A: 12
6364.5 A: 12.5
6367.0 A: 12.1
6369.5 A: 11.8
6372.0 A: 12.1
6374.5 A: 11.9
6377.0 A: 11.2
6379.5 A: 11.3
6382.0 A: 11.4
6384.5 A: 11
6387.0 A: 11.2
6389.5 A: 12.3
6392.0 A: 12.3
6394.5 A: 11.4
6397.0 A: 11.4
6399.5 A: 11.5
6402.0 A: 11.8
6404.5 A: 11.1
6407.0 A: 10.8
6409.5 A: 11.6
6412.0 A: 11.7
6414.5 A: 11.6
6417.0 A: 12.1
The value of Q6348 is -1.3 A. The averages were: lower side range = 12.2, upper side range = 11.6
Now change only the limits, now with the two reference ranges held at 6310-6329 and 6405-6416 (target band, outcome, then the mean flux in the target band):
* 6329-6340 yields -0.6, 12.8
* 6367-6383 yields 0.1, 11.7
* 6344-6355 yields -0.6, 12.6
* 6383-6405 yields 0.0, 11.6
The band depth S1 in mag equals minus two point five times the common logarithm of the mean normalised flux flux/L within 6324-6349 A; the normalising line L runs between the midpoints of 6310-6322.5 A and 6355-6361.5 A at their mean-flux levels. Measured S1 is -0.06 mag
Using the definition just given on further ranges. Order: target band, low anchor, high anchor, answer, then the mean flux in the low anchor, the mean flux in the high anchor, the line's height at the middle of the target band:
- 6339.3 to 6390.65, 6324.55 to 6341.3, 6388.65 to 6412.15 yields 0.01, 12.7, 11.6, 12.2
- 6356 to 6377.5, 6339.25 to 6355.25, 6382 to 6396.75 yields 0.02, 12.7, 11.6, 12.2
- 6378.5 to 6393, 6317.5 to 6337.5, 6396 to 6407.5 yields 0.00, 12.6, 11.4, 11.6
